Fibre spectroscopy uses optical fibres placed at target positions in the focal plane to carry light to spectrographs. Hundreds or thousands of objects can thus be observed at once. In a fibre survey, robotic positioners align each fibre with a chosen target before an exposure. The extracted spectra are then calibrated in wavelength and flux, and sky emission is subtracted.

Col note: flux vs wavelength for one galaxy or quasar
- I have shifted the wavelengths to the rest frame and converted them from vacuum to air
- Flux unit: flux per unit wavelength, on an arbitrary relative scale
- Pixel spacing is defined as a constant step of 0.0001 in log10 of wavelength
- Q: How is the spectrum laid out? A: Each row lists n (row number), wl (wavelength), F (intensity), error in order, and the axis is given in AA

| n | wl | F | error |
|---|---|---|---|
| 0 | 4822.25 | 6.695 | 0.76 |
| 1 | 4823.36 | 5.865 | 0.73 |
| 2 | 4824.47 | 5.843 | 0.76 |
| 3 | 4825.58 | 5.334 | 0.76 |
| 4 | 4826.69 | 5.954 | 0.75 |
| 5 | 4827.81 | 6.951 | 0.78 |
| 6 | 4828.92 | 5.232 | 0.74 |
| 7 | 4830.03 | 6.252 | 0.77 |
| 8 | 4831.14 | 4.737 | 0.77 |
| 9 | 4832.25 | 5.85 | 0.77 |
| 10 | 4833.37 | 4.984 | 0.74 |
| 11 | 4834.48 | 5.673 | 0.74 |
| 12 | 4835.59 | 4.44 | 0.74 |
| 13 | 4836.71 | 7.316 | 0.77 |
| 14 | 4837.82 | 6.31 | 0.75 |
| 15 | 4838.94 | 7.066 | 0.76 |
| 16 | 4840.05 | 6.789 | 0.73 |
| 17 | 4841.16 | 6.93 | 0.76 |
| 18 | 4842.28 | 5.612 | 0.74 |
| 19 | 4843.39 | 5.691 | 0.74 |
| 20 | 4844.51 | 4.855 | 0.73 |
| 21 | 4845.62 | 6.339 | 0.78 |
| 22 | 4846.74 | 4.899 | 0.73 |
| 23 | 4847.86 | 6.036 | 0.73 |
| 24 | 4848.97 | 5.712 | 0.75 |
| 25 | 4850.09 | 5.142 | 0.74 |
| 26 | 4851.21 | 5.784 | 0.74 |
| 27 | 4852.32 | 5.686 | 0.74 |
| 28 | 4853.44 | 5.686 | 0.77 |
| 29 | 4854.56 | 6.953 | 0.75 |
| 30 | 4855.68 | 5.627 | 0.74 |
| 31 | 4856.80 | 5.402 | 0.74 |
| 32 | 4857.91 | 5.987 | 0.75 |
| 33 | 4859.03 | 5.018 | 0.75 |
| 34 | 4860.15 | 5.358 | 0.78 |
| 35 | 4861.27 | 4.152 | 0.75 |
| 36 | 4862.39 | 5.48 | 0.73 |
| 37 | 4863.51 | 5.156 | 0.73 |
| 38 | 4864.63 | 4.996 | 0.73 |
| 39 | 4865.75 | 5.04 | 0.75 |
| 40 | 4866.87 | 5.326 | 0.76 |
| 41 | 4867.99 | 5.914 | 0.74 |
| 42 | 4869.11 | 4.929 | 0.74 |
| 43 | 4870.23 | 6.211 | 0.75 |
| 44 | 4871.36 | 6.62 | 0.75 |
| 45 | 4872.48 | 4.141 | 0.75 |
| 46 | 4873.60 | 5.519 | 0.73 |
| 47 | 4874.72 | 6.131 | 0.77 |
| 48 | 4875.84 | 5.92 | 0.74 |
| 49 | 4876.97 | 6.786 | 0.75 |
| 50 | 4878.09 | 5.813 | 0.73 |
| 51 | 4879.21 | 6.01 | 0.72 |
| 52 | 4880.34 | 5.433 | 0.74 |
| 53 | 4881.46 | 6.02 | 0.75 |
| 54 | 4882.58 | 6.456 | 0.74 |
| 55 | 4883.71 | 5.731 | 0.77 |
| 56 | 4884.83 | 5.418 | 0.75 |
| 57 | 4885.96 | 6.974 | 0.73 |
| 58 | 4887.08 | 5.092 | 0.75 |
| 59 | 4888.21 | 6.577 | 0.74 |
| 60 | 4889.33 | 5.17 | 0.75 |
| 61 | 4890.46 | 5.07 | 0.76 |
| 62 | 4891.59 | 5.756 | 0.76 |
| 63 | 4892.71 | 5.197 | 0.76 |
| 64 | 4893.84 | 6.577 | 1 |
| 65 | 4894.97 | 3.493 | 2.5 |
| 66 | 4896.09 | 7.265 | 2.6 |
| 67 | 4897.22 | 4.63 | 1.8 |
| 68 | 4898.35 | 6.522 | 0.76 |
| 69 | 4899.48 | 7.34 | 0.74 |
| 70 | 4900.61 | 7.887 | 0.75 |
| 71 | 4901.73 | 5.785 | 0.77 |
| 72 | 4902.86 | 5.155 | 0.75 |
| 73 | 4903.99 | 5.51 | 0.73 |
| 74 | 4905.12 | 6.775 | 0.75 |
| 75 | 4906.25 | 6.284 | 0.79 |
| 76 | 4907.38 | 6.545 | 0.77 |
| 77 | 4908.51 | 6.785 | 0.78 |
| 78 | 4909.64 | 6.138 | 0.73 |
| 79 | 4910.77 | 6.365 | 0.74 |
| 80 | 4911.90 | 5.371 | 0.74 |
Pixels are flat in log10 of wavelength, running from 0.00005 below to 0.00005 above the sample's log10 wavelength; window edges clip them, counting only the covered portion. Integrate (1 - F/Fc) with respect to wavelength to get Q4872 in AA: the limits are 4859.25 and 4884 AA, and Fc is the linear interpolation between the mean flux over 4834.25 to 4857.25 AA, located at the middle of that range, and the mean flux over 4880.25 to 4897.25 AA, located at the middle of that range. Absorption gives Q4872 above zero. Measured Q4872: 0.87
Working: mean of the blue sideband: 5.91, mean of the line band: 5.59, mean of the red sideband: 5.72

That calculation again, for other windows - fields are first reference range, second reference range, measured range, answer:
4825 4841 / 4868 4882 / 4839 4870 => 1.4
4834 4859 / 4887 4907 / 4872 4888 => 0.2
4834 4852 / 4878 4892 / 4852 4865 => 0.9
